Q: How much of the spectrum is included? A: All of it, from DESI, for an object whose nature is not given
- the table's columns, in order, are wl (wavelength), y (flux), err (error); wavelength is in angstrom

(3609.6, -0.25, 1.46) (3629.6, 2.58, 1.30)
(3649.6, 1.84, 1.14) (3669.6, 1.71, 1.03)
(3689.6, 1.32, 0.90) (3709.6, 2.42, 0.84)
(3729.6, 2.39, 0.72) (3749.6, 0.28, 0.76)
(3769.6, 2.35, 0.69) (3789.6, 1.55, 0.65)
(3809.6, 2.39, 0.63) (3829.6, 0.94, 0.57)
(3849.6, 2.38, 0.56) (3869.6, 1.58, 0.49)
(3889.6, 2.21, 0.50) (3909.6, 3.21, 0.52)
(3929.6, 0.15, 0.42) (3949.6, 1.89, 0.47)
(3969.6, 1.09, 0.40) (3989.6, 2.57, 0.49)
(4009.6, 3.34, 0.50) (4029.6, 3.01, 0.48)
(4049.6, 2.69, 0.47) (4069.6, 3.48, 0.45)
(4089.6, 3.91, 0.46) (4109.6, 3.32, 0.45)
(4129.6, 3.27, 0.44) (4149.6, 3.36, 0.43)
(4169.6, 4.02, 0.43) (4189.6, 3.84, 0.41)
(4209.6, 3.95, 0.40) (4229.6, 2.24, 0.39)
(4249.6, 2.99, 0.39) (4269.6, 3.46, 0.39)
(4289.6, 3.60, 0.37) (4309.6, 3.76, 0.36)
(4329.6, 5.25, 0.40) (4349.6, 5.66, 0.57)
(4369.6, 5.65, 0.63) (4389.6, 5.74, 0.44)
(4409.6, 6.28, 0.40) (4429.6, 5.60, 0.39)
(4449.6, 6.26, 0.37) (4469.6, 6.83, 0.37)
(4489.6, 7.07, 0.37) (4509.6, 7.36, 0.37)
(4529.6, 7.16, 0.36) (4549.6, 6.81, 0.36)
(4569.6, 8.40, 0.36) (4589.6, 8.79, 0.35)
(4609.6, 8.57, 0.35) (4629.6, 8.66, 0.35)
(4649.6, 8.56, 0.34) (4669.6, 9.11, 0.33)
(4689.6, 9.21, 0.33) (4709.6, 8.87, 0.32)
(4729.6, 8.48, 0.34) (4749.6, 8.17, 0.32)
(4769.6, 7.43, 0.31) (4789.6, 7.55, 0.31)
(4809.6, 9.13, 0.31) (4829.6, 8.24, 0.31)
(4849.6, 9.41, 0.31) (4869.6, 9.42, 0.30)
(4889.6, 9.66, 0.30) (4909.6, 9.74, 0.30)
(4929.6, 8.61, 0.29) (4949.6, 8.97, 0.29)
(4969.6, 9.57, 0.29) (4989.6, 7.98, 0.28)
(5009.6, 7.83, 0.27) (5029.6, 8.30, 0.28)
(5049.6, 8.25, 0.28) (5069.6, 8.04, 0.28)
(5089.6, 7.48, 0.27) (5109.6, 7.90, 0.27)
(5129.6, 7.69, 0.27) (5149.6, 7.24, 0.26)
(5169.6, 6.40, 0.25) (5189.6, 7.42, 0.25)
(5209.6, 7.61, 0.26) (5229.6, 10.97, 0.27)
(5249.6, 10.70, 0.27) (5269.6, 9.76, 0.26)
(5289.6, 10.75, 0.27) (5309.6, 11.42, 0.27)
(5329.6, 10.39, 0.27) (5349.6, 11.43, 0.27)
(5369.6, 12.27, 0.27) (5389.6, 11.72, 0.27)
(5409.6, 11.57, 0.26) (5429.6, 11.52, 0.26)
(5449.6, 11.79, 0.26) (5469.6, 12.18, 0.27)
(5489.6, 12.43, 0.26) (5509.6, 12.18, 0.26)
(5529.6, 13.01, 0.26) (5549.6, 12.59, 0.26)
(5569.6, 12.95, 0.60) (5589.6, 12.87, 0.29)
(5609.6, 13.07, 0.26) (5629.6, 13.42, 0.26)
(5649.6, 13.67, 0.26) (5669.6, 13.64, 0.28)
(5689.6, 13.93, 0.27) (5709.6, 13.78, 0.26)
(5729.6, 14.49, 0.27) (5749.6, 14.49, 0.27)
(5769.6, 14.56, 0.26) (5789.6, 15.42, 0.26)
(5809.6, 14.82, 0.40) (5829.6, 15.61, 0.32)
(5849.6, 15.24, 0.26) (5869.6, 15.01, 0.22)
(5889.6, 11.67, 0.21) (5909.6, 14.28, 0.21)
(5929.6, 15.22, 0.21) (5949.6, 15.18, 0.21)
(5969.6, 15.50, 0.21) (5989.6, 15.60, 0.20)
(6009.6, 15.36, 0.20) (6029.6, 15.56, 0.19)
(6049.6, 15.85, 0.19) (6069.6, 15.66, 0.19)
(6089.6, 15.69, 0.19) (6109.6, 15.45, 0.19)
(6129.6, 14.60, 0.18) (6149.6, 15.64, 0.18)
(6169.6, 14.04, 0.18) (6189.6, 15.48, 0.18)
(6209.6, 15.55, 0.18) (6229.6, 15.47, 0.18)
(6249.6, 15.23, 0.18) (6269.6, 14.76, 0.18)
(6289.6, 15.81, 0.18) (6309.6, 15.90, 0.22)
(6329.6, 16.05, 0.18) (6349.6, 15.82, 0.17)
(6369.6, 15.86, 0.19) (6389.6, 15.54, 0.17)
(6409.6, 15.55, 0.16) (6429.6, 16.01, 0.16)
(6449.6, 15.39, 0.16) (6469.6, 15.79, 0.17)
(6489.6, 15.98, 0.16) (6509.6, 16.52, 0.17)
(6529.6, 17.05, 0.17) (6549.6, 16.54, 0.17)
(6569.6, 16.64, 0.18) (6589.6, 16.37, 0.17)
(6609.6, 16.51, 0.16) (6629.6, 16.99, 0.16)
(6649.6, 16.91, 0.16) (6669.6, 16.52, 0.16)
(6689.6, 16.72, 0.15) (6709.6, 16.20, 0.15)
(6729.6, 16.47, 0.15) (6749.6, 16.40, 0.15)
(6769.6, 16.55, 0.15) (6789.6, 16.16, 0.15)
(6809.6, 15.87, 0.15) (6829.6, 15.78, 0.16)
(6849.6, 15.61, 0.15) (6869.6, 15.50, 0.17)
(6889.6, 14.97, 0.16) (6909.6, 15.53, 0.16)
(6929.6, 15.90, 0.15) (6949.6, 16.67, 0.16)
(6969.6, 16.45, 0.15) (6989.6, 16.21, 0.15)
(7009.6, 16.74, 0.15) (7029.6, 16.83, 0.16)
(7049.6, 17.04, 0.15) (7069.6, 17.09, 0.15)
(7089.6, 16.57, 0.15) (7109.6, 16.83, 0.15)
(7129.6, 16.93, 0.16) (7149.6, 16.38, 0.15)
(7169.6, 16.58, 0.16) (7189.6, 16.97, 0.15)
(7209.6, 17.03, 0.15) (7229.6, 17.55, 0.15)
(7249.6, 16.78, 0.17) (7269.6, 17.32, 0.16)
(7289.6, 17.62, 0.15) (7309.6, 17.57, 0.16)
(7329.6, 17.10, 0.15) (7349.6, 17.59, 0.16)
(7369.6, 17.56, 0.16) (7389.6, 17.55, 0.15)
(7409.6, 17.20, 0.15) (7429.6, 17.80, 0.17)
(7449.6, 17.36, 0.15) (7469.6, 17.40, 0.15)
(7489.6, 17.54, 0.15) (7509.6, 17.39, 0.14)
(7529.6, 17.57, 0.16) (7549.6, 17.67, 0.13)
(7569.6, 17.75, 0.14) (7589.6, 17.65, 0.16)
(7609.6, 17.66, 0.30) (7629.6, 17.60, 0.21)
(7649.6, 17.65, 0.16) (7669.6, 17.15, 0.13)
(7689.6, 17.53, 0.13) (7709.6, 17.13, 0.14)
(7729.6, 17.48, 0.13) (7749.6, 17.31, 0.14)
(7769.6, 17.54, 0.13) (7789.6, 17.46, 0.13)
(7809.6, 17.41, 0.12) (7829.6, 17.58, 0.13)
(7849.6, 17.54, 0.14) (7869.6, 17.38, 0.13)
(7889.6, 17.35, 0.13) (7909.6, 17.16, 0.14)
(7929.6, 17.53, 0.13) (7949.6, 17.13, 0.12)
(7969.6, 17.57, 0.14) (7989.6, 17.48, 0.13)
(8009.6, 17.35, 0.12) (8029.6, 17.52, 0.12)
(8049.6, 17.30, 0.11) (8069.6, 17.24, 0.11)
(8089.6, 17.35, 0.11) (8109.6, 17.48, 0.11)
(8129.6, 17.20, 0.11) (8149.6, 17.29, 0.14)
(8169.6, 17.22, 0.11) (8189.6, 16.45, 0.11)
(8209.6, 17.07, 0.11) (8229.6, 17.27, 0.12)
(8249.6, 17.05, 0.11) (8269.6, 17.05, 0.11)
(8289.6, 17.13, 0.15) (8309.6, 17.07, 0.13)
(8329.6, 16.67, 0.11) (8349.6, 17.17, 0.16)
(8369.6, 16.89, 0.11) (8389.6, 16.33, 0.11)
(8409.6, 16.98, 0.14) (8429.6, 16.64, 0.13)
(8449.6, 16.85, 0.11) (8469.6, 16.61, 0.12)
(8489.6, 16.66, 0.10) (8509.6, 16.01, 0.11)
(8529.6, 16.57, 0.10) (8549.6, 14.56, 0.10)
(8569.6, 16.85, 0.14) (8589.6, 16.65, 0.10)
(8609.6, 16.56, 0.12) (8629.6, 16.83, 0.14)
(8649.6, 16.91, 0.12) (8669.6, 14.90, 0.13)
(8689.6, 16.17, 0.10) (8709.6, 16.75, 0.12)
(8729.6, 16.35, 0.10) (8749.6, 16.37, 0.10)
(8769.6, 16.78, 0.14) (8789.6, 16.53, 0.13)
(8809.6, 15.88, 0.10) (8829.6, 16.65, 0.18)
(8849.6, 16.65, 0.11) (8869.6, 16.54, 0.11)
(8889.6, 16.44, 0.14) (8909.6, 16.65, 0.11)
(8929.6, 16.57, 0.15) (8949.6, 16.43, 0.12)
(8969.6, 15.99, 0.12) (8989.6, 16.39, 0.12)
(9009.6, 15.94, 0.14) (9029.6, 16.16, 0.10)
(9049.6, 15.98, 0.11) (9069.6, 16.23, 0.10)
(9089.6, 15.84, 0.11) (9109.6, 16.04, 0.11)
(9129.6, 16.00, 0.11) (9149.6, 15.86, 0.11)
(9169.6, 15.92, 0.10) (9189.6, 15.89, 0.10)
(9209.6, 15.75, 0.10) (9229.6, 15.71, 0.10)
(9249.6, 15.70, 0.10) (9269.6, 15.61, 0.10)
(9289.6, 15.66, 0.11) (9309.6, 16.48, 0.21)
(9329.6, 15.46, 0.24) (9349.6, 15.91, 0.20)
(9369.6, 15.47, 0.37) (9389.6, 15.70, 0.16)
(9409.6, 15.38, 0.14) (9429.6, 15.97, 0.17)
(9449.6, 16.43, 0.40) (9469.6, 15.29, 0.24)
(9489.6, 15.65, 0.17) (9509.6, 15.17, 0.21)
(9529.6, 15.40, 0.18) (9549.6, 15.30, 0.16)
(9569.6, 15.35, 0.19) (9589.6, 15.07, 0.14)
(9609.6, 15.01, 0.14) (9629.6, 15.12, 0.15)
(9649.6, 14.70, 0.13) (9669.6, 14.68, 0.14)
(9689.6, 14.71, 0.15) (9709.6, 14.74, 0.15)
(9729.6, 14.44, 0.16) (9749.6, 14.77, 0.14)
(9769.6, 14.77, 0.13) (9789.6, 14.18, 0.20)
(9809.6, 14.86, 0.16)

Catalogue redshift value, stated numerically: 0.000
